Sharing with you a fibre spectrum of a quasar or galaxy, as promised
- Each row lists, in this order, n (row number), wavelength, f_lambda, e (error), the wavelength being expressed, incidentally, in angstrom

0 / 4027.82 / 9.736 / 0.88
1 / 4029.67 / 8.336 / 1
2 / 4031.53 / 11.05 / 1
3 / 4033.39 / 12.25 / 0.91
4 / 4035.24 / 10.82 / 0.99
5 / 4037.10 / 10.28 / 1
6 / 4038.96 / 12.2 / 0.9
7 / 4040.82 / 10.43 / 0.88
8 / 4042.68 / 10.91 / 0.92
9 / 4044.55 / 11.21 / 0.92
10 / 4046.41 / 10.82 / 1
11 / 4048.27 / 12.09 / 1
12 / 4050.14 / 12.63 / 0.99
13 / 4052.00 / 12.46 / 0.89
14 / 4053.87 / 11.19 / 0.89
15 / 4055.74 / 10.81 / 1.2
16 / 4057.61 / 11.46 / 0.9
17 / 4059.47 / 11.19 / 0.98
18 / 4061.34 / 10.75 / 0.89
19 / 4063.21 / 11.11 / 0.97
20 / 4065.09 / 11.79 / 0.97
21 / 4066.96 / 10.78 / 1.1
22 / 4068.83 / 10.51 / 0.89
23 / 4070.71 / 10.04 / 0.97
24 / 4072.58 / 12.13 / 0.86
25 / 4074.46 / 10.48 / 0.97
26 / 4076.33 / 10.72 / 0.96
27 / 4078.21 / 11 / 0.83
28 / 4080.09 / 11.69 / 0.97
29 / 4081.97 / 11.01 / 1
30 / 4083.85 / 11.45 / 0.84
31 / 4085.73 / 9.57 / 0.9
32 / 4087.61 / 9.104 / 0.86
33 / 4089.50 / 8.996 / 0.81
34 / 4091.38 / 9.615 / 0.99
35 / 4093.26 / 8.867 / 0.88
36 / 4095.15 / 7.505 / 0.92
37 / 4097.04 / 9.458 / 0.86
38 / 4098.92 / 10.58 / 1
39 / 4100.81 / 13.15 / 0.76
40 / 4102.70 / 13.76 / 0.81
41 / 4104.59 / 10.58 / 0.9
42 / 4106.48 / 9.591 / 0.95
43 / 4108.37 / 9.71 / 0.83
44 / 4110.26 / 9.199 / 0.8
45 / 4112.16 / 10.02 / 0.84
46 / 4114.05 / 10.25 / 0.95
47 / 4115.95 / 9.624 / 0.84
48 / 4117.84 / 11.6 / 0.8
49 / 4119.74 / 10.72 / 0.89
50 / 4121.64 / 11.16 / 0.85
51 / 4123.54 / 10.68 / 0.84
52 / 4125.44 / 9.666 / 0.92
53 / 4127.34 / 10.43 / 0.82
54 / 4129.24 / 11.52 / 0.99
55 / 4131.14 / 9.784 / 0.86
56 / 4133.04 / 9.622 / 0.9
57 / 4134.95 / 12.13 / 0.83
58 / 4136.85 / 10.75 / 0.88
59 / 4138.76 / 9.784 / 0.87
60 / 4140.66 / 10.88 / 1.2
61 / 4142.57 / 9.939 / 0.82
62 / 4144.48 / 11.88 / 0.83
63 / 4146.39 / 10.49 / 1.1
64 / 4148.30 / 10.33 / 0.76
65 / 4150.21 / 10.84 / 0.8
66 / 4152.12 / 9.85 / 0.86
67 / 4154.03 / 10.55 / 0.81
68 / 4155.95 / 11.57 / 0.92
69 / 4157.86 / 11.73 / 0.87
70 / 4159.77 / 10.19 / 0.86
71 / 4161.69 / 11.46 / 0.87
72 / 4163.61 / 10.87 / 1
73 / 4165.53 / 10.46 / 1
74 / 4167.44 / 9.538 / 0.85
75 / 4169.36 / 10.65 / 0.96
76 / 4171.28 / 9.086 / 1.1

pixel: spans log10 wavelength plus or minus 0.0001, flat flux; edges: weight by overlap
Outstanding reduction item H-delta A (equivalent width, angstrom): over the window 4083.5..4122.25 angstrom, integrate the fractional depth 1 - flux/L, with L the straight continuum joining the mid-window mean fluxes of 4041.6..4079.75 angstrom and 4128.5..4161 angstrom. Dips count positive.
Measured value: 2.7 angstrom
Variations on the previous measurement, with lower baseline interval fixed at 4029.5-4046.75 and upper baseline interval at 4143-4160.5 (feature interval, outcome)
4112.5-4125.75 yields 0.4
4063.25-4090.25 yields 0.5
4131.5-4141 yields 0.2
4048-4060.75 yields -0.8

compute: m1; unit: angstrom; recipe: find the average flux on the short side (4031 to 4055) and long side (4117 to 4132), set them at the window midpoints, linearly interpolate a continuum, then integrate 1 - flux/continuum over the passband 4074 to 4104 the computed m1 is 1.55 angstrom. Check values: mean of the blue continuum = 11.4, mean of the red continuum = 10.7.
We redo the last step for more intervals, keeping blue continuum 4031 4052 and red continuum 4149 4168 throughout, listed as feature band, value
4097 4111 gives 0.2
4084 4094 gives 1.5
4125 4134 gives 0.5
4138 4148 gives 0.2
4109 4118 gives 0.8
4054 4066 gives 0.1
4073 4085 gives 0.1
